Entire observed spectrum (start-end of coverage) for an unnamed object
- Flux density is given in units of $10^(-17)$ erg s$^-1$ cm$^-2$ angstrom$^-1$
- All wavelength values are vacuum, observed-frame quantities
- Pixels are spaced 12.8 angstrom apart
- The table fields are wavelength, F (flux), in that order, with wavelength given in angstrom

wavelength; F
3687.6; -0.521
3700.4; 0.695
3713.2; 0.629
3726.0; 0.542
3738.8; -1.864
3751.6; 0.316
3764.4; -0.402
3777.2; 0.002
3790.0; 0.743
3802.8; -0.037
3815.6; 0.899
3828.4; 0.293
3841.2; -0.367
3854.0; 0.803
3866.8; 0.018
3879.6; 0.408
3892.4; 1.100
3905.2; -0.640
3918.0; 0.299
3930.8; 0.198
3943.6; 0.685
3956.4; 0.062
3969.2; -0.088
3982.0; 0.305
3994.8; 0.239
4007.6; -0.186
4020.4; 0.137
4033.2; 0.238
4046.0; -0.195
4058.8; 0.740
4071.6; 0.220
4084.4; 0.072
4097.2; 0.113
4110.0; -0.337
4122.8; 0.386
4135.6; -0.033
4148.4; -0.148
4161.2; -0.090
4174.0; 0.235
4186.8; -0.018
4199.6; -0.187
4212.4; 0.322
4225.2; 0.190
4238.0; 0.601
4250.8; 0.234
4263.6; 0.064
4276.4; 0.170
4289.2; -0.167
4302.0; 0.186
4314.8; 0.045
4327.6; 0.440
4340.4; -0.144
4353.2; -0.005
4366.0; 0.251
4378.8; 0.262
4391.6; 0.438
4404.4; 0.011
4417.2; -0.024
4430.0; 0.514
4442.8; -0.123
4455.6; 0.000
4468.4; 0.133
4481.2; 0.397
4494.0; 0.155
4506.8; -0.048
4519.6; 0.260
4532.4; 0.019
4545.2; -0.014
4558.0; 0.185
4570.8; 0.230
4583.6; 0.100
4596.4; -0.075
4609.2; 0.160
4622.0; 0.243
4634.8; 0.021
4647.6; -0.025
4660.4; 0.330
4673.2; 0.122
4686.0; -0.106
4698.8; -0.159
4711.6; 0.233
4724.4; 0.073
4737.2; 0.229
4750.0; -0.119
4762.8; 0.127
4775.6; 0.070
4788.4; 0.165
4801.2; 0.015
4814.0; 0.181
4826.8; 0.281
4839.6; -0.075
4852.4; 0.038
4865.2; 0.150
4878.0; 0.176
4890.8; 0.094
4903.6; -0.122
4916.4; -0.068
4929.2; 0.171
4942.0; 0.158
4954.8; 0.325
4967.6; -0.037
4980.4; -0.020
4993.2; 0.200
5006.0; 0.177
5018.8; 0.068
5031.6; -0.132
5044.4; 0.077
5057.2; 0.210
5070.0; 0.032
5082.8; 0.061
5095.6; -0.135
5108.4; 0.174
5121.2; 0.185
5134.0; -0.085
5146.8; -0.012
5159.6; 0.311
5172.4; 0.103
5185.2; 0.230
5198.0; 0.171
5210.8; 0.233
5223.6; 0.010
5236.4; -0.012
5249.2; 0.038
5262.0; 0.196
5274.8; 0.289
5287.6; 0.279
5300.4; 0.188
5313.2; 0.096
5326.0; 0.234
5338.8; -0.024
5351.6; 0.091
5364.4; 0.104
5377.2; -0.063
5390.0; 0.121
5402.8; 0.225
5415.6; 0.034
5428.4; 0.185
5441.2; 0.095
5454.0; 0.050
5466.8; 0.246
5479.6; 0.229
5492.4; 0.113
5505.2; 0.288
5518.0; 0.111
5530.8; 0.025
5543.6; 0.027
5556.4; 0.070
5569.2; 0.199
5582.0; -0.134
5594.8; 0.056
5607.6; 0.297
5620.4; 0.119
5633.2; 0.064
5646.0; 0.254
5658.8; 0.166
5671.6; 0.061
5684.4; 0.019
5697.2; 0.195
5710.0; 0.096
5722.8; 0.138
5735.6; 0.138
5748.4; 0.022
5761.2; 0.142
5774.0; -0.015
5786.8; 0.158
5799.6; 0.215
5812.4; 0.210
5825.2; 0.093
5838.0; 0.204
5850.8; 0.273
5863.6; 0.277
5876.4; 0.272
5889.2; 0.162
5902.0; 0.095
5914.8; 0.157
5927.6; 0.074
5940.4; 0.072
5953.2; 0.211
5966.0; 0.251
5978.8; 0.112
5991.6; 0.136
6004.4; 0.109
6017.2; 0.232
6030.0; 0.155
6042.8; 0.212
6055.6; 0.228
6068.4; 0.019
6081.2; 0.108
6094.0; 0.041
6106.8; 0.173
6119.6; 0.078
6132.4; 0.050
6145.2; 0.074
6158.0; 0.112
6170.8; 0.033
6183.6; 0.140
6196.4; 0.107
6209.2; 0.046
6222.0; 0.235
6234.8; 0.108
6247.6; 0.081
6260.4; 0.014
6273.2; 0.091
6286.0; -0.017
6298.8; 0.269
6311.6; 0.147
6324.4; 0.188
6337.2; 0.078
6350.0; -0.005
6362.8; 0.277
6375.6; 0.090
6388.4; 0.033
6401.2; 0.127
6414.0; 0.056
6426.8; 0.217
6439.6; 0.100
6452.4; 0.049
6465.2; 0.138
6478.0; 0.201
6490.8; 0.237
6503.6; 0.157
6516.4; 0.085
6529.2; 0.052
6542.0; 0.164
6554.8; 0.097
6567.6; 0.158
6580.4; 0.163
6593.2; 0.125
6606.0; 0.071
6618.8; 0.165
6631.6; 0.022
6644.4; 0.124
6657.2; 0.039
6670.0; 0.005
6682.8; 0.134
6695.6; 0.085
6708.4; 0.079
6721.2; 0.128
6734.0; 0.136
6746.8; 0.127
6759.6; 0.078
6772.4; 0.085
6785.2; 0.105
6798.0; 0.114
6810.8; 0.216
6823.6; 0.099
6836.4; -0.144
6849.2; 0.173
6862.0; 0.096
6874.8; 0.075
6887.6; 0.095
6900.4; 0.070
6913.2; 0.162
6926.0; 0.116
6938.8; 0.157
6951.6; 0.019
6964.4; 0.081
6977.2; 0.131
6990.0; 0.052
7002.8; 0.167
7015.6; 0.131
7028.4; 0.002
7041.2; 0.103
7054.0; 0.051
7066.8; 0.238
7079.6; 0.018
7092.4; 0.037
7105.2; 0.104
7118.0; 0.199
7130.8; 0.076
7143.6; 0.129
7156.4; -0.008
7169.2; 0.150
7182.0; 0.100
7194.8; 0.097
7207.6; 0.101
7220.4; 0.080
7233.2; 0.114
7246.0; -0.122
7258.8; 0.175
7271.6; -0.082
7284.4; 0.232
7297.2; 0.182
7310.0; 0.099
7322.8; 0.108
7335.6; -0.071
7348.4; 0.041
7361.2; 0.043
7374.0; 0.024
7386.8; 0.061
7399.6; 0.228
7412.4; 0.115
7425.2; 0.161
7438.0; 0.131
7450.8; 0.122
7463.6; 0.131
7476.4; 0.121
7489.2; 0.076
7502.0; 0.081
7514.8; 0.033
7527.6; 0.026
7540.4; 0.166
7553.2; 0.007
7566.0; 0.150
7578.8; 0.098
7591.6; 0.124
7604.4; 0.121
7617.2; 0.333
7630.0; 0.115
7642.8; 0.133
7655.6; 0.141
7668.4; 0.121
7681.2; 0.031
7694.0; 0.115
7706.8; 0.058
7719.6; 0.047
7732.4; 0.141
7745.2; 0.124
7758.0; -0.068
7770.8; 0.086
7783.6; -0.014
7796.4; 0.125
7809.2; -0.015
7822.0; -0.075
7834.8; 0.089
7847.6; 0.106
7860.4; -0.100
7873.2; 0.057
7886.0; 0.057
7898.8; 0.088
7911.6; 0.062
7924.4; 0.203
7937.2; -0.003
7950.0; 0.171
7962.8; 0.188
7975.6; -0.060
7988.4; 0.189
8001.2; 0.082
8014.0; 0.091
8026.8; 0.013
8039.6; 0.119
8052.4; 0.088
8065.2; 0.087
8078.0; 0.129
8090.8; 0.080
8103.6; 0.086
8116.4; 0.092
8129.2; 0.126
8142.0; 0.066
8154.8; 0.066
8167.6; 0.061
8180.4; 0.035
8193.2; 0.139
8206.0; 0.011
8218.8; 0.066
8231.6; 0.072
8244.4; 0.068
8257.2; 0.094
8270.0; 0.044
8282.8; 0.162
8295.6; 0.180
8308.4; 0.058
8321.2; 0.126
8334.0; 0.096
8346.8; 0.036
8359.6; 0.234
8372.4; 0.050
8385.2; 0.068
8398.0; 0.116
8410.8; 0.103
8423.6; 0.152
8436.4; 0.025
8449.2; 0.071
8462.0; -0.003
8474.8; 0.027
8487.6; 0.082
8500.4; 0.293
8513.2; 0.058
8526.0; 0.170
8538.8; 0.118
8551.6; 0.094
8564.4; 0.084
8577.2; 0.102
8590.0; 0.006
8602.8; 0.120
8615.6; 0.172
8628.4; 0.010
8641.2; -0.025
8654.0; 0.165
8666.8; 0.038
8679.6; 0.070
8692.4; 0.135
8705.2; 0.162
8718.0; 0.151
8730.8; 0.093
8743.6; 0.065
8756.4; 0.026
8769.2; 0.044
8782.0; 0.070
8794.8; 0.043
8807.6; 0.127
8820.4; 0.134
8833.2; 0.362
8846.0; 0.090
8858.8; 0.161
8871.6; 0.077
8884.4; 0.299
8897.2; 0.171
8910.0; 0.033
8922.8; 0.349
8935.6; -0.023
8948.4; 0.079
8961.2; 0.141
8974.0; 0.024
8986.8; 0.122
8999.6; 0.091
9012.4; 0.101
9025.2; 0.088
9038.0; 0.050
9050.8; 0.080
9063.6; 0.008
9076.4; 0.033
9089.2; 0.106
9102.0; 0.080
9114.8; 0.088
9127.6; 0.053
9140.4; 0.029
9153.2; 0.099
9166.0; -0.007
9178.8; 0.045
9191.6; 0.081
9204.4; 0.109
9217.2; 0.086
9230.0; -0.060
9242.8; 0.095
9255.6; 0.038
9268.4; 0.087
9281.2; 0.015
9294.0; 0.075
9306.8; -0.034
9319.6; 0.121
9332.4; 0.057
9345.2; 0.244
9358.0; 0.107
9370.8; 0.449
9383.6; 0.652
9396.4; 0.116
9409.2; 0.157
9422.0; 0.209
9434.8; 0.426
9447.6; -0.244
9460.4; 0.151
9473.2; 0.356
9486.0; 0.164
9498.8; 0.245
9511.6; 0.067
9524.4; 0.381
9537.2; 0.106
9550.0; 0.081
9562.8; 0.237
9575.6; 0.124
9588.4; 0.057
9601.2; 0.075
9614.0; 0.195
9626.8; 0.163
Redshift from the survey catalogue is 0.29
